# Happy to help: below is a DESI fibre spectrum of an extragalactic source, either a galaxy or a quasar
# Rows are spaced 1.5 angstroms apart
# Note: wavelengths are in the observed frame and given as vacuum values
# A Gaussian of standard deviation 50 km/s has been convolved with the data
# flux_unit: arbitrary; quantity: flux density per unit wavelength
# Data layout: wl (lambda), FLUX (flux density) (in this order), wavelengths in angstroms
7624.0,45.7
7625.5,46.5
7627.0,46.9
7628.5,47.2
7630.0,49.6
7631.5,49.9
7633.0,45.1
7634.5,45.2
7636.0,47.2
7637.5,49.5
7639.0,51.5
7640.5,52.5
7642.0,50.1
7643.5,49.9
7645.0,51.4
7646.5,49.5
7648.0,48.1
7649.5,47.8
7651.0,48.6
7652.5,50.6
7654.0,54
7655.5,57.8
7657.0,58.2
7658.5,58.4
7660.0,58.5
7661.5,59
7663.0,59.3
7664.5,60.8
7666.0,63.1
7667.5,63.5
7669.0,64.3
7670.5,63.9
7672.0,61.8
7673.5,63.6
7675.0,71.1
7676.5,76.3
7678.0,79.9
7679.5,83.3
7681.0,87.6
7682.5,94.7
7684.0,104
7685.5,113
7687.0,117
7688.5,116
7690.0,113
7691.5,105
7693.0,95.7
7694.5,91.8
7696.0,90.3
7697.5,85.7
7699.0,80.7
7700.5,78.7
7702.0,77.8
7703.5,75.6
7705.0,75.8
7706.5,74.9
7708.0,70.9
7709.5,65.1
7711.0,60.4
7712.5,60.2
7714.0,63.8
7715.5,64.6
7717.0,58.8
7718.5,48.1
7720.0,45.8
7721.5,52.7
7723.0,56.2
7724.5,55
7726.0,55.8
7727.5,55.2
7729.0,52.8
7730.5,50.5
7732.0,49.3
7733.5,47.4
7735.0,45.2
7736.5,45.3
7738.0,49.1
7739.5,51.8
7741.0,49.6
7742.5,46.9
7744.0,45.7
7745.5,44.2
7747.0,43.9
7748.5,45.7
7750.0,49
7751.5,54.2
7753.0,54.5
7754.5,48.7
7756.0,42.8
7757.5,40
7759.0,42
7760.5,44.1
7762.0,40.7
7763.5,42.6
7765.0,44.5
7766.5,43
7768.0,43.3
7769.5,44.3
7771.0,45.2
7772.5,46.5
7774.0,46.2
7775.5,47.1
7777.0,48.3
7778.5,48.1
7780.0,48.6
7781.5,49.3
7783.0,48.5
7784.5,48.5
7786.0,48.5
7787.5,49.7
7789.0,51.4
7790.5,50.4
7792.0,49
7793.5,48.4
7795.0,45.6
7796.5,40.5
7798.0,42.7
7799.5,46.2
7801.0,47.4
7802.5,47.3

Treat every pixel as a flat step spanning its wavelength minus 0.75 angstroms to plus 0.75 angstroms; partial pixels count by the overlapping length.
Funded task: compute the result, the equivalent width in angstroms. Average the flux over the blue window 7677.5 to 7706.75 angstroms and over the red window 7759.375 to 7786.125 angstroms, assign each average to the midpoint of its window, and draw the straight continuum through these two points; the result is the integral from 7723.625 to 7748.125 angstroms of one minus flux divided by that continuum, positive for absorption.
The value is 6.5 angstroms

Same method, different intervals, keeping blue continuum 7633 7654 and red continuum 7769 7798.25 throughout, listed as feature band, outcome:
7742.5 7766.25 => 1.17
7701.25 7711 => -4.79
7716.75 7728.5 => -1.20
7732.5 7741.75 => 0.00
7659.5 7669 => -2.31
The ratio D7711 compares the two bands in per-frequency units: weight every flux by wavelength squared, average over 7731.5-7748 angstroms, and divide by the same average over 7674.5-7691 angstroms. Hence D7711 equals 0.5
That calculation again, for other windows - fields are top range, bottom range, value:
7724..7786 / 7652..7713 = 0.63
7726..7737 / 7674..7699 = 0.53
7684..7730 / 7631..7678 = 1.36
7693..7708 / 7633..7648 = 1.68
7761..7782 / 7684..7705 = 0.49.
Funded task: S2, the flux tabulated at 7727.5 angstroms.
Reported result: 55.2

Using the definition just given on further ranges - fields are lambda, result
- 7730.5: 50.5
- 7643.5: 49.9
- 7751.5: 54.2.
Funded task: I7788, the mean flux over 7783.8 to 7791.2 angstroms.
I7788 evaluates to 49.7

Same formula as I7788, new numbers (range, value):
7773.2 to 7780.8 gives 47.7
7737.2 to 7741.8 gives 50.1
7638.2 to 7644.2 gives 51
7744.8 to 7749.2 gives 44.6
